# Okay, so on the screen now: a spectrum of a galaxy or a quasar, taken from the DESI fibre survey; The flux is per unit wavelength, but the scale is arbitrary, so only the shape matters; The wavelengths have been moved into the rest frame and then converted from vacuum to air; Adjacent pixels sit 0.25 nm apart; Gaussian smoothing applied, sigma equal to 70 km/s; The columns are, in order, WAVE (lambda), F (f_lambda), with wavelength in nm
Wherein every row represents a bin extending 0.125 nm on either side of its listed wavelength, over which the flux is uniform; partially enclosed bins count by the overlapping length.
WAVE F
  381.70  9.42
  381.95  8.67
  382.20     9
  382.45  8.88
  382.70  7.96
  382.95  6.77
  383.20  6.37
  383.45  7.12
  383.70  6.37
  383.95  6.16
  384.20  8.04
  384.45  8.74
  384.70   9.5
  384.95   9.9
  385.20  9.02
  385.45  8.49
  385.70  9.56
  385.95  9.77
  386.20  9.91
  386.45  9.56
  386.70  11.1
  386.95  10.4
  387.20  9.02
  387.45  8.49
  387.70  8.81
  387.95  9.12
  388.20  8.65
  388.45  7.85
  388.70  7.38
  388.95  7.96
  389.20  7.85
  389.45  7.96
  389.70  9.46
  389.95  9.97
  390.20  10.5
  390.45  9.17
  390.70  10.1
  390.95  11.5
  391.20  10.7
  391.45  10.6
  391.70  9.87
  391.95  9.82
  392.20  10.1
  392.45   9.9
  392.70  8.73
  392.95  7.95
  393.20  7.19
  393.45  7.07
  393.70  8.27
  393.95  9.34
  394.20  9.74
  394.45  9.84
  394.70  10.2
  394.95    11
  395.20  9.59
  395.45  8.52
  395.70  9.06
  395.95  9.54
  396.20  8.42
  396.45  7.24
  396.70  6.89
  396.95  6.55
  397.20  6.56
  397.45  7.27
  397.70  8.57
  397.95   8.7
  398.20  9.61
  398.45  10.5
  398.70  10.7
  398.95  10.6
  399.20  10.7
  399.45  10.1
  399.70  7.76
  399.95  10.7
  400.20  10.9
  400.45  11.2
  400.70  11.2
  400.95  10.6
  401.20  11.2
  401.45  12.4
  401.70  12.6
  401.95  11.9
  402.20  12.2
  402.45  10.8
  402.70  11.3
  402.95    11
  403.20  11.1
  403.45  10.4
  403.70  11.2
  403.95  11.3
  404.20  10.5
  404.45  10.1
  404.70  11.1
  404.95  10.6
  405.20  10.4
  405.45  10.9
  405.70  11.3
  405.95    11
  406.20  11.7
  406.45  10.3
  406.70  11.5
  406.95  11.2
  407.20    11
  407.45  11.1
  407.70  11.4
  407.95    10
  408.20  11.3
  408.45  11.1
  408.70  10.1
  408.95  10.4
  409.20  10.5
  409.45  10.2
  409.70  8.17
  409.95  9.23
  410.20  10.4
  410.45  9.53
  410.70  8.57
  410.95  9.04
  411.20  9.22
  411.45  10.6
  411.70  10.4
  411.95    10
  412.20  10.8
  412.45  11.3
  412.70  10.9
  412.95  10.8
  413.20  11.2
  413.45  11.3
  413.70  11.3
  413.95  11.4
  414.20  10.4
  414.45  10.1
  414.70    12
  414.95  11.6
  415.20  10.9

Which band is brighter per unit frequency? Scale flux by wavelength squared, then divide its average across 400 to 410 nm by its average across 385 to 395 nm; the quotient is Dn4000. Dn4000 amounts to 1.3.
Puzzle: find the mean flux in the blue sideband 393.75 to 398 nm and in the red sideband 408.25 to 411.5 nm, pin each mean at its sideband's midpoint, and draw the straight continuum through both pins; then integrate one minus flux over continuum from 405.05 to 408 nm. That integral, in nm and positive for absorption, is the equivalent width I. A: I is -0.46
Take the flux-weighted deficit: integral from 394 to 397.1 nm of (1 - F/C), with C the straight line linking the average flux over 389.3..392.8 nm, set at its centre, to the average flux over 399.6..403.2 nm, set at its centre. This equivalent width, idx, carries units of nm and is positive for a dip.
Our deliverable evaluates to 0.46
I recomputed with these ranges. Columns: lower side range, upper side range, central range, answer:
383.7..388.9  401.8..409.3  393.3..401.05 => 0.637 nm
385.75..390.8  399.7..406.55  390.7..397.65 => 0.644 nm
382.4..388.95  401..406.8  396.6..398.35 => 0.421 nm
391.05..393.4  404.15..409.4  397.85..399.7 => 0.008 nm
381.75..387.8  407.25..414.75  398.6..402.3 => -0.482 nm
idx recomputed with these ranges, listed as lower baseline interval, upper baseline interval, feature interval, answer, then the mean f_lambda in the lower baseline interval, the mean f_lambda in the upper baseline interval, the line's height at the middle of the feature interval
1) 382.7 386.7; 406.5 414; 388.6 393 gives -0.27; 8.43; 10.5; 8.91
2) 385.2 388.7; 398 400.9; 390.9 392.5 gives -0.12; 9.21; 10.3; 9.63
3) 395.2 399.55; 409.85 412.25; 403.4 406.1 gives -0.43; 8.81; 9.75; 9.32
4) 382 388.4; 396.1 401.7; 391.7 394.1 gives 0.10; 8.66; 9.55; 9.16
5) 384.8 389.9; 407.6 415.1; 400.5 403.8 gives -0.49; 9.03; 10.4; 9.9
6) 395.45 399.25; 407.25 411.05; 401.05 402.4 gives -0.40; 8.68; 10.1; 9.21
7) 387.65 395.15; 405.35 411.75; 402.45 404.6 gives -0.17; 9.23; 10.4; 10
